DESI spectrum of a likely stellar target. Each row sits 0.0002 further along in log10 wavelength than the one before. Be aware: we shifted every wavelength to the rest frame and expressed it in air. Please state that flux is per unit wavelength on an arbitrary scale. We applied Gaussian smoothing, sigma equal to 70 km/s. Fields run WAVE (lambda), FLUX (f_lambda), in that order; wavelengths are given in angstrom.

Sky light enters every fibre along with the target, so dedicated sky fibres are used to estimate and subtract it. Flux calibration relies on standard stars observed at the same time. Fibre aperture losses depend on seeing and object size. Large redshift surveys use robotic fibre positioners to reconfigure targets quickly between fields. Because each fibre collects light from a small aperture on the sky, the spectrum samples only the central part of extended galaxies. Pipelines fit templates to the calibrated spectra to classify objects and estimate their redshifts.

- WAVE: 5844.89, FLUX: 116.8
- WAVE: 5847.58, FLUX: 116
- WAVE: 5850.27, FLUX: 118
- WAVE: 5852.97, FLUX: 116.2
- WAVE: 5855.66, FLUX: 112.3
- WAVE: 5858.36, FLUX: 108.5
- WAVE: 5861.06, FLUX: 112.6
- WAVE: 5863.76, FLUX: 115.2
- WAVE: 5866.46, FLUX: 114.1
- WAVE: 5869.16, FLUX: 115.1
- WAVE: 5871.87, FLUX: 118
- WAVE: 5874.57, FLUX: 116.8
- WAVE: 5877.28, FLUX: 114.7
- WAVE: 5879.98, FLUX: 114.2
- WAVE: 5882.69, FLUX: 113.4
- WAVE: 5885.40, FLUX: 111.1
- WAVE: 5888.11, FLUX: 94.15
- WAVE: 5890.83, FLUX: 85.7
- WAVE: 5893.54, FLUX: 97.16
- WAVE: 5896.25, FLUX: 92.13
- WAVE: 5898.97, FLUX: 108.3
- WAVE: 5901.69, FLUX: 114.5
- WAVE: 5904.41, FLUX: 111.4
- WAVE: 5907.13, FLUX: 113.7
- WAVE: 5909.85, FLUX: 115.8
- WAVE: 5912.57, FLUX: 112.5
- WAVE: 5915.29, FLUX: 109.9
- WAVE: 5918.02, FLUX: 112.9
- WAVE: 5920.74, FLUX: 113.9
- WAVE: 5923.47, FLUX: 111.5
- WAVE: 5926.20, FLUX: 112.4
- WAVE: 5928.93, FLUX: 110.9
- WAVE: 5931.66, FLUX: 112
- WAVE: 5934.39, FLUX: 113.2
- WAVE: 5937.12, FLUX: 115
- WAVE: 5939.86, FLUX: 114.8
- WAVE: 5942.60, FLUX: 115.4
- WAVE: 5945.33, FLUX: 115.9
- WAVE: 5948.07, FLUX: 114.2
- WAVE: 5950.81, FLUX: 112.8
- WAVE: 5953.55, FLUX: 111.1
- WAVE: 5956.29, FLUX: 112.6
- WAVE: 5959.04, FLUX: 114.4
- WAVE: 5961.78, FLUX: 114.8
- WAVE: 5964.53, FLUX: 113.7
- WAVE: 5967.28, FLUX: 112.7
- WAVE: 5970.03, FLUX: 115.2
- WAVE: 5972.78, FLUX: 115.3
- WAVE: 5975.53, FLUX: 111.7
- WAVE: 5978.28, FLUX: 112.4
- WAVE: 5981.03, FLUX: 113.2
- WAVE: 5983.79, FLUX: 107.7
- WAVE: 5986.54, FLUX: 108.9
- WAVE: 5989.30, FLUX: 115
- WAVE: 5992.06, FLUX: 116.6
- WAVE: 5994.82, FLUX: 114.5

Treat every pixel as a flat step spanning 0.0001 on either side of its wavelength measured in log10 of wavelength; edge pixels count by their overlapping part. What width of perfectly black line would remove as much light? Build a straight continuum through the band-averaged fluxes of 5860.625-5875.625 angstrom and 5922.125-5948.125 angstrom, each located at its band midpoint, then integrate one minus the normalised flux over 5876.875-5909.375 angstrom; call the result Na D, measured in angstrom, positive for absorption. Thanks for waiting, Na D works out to 2.50 angstrom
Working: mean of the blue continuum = 115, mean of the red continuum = 114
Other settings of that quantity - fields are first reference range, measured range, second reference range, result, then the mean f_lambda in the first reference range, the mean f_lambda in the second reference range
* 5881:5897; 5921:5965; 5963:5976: -1.8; 99.5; 114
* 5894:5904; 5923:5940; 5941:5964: -0.4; 105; 114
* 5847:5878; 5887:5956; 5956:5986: 2.4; 115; 113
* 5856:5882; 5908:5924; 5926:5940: 0.1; 114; 113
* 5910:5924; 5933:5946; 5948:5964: -0.2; 113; 113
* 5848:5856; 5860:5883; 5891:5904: -1.0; 116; 102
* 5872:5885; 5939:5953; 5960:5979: 0.0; 115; 114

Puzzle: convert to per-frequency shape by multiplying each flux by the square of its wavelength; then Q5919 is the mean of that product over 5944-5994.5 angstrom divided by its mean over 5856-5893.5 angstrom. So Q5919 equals 1.06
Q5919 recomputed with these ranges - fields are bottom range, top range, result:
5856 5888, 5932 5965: 1.03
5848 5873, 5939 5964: 1.03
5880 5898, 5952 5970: 1.16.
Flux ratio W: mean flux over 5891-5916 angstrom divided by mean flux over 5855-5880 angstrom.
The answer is 0.94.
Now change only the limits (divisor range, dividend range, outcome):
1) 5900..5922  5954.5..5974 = 1.01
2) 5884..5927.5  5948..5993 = 1.05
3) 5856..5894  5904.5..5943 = 1.03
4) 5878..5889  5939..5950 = 1.05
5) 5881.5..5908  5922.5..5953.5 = 1.09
